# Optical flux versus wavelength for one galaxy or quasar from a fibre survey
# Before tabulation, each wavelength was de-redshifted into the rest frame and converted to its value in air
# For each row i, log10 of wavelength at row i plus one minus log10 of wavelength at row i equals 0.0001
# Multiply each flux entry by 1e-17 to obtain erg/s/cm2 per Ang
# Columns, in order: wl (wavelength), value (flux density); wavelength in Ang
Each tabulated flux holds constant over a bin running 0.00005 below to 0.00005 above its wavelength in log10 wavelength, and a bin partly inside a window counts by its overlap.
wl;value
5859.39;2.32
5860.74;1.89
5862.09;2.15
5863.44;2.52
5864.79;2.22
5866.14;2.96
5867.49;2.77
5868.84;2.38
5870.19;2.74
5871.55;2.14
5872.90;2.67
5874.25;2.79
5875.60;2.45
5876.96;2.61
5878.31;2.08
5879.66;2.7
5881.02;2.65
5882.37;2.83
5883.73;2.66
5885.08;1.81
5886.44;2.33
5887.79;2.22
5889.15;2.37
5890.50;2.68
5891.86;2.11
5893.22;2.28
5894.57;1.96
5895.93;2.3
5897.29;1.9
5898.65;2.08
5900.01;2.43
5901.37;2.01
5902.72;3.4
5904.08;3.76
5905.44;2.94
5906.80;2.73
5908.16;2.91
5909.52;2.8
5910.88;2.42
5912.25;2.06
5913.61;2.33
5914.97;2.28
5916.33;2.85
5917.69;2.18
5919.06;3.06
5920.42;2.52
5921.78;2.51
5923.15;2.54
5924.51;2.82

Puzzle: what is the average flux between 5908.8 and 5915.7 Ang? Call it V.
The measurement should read 2.38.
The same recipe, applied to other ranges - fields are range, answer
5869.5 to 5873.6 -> 2.52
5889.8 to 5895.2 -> 2.26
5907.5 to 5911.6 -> 2.7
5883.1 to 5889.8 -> 2.28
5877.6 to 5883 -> 2.57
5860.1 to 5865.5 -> 2.2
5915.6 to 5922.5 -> 2.62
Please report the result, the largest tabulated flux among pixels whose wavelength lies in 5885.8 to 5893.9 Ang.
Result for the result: 2.68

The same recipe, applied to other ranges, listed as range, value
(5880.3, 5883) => 2.83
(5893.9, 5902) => 2.43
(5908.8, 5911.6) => 2.8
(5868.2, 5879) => 2.79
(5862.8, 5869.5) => 2.96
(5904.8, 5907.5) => 2.94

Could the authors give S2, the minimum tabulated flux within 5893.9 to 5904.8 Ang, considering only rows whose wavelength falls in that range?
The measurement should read 1.9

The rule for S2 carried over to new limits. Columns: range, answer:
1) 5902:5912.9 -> 2.06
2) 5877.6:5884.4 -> 2.08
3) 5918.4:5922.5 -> 2.51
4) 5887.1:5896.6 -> 1.96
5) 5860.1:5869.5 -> 1.89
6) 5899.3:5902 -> 2.01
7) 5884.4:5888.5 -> 1.81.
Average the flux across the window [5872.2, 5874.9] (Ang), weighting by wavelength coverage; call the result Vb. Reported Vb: 2.73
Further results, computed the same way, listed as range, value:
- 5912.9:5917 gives 2.49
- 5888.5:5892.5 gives 2.39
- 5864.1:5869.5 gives 2.58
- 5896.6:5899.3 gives 1.99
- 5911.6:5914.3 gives 2.2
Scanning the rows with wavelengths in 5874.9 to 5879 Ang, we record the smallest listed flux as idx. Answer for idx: 2.08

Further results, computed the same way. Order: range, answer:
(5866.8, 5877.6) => 2.14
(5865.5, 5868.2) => 2.77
